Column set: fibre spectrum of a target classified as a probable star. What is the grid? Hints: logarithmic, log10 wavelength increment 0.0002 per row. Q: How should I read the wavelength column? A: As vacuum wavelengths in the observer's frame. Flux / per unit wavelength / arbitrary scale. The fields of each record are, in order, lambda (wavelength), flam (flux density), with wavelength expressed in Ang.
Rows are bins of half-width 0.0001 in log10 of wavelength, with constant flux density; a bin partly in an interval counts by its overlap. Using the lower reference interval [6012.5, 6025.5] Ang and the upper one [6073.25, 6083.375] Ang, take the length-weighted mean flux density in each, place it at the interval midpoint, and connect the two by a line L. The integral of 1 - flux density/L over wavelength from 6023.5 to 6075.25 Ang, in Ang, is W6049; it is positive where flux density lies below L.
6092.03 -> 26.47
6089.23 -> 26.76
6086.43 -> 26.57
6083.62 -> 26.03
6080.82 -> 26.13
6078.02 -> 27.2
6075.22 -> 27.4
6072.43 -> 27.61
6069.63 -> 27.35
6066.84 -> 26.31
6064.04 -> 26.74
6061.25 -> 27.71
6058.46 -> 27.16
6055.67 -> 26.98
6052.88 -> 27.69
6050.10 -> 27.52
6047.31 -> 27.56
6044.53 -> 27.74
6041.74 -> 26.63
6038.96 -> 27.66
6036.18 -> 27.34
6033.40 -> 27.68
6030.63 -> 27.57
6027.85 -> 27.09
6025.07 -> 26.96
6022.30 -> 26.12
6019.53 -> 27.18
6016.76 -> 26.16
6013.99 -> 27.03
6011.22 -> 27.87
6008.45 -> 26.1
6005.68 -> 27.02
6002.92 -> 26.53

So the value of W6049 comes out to -1.0 Ang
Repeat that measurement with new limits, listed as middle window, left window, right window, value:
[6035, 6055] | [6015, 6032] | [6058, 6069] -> -0.4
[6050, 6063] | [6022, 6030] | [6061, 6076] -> -0.2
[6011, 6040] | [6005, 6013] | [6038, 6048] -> 0.1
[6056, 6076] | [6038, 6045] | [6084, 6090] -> -0.2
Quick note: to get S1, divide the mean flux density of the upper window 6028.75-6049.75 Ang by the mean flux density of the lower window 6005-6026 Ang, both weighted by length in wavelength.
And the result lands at 1.02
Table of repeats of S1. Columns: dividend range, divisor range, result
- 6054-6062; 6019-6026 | 1.02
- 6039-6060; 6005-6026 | 1.02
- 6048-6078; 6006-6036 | 1.01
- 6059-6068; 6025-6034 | 0.99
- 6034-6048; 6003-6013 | 1.02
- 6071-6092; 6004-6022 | 1.00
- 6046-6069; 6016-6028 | 1.02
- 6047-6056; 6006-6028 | 1.03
